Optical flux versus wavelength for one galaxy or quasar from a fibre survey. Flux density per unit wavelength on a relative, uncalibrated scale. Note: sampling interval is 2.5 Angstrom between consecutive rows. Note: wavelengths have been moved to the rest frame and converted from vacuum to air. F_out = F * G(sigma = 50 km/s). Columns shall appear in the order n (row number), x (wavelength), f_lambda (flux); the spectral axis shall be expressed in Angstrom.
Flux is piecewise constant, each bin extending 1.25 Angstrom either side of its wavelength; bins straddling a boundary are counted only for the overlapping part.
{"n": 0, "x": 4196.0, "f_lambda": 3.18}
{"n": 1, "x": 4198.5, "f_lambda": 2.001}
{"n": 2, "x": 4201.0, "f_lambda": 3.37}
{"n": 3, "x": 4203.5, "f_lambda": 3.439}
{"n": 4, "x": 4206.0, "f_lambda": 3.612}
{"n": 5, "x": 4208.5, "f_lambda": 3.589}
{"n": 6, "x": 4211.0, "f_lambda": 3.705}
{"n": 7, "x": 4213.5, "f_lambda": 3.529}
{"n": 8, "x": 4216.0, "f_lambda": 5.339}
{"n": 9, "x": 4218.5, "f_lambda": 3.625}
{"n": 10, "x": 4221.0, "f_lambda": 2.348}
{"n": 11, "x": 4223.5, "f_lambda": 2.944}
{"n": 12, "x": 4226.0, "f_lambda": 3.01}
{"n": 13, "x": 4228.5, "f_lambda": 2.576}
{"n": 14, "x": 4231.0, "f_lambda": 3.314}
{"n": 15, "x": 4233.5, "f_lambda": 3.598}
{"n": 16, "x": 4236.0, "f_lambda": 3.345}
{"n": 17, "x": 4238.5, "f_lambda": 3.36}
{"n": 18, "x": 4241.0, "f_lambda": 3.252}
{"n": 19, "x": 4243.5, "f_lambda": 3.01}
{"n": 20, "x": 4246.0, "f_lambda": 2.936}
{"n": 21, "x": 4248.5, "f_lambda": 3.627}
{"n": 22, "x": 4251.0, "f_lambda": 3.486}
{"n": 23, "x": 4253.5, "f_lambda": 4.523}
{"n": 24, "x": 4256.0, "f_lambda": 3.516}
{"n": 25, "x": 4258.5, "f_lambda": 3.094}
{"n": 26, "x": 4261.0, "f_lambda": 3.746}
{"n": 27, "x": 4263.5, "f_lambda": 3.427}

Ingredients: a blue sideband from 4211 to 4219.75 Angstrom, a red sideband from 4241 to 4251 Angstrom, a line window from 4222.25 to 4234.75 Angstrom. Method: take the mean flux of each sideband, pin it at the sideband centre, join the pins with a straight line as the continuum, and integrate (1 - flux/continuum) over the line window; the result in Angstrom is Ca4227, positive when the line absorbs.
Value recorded 2.1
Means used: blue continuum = 4.1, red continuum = 3.24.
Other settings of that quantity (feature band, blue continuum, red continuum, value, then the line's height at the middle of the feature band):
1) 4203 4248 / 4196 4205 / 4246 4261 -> -1.5 Angstrom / 3.28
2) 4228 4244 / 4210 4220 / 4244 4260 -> 2.1 Angstrom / 3.73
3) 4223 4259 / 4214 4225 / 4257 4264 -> 1.7 Angstrom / 3.48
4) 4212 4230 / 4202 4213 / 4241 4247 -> 0.2 Angstrom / 3.38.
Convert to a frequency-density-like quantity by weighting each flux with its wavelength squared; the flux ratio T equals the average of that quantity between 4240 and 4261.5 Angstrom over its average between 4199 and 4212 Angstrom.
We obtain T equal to 1.0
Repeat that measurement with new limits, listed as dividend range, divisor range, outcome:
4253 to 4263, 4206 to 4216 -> 0.97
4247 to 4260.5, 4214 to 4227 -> 1.07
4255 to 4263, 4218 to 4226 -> 1.20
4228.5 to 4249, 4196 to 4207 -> 1.07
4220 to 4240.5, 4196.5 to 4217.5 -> 0.87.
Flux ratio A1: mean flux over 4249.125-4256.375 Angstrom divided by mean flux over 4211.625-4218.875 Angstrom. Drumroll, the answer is 0.92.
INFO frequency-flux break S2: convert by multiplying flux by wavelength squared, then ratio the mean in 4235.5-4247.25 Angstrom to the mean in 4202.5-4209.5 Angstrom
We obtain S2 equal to 0.91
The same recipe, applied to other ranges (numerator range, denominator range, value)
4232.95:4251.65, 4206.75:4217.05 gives 0.84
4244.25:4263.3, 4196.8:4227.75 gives 1.07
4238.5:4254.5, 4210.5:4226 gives 0.99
